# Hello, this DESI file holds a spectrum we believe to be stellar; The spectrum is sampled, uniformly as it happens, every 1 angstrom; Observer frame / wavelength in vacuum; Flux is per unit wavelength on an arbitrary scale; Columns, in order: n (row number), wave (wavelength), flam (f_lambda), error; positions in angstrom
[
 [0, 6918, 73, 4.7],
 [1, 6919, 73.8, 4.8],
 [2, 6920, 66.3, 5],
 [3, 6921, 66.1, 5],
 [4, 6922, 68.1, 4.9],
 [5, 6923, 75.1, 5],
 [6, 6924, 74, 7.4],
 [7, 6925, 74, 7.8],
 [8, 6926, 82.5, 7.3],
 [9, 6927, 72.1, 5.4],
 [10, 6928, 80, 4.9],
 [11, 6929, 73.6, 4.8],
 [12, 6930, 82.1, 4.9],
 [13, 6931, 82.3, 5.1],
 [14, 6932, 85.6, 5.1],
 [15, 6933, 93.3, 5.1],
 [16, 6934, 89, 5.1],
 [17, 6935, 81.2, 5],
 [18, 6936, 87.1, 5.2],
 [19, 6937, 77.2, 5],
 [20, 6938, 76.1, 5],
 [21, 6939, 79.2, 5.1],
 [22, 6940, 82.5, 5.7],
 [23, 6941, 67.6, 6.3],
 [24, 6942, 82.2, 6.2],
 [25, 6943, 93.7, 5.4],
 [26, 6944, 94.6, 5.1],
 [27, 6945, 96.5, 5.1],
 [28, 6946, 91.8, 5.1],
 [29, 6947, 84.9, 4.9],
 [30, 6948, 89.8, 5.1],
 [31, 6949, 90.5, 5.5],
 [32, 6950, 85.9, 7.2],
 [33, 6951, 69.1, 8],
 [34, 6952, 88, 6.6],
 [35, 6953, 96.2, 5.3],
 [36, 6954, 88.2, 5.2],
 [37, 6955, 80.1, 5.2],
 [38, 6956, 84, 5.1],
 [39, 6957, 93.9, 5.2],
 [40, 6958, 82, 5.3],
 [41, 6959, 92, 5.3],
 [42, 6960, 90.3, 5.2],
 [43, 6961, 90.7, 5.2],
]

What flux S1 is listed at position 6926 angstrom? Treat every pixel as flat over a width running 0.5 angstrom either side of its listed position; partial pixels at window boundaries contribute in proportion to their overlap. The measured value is 82.5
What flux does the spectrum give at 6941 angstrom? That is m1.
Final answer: 67.6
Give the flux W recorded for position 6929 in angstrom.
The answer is 73.6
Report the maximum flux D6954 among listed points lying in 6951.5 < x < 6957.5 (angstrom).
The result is 96.2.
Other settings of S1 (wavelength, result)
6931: 82.3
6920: 66.3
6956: 84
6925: 74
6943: 93.7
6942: 82.2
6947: 84.9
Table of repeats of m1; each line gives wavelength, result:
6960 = 90.3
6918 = 73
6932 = 85.6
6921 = 66.1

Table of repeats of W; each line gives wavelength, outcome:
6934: 89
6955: 80.1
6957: 93.9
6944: 94.6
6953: 96.2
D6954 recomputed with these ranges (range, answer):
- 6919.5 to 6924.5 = 75.1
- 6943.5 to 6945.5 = 96.5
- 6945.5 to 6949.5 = 91.8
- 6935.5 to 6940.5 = 87.1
